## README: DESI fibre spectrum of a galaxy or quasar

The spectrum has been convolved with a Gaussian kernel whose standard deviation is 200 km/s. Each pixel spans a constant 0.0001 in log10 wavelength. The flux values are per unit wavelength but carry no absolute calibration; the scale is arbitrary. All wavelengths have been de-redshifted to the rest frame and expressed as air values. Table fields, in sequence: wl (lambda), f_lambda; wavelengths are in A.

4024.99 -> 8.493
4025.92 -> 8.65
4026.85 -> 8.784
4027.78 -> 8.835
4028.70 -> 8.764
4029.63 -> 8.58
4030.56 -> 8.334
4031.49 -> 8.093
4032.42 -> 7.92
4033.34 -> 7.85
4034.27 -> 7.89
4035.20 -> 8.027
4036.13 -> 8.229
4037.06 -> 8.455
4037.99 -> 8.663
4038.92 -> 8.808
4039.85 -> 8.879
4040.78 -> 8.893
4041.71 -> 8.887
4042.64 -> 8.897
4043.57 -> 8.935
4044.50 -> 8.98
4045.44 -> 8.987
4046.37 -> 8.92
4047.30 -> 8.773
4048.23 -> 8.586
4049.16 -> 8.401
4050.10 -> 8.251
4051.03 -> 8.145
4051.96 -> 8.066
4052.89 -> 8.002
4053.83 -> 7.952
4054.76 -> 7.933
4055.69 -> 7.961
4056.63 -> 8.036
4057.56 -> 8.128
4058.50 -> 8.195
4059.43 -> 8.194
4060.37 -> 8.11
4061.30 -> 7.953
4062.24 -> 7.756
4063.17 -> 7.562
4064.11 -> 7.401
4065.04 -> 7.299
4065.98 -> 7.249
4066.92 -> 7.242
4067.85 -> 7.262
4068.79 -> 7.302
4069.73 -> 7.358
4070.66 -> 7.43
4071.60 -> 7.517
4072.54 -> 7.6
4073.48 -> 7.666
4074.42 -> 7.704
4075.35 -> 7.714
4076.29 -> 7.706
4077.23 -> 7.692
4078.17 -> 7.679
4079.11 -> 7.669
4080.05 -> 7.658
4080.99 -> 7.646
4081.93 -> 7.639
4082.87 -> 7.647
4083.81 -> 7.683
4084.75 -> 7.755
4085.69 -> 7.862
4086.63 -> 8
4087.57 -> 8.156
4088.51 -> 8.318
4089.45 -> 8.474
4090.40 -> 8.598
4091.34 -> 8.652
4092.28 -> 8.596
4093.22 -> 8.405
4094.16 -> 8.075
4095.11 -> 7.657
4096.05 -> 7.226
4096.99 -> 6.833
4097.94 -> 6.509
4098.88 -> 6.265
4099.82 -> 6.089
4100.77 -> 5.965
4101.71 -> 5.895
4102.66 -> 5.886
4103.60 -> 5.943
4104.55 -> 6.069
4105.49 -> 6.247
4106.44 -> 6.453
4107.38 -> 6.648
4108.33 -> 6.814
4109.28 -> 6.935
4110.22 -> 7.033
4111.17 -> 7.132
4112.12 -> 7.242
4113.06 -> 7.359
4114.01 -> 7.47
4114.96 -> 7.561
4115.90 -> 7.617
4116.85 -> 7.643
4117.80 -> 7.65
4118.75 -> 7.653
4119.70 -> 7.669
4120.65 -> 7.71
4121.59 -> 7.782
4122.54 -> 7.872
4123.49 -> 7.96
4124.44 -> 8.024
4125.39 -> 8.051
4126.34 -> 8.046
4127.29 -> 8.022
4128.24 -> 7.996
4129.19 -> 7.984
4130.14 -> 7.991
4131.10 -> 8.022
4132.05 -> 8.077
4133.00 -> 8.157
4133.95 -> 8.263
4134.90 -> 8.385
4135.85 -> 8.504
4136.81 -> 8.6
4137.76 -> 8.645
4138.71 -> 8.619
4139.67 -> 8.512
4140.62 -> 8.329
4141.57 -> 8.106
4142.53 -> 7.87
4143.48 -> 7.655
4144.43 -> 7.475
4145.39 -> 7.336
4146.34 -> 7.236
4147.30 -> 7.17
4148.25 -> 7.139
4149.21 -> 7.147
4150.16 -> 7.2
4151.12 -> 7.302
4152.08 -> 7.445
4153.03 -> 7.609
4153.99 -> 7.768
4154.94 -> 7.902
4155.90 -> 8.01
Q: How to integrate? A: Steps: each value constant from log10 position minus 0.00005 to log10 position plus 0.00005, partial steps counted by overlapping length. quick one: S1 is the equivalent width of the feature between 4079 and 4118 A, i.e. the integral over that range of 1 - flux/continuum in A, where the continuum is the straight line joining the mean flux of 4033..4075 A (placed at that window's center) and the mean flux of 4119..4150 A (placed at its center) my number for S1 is 3.4 A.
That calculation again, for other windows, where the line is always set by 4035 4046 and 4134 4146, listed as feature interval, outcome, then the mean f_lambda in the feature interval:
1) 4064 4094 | 2.59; 7.78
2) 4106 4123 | 1.97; 7.35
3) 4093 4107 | 2.99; 6.6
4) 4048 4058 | 0.62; 8.12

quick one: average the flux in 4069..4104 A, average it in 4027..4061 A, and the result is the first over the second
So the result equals 0.89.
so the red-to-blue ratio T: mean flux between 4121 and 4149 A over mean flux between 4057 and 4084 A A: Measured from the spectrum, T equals 1.04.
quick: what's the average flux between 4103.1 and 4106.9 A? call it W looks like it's 6.18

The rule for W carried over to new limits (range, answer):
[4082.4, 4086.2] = 7.74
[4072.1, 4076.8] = 7.68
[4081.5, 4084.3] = 7.66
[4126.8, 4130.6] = 8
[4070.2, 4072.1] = 7.46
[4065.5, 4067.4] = 7.24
